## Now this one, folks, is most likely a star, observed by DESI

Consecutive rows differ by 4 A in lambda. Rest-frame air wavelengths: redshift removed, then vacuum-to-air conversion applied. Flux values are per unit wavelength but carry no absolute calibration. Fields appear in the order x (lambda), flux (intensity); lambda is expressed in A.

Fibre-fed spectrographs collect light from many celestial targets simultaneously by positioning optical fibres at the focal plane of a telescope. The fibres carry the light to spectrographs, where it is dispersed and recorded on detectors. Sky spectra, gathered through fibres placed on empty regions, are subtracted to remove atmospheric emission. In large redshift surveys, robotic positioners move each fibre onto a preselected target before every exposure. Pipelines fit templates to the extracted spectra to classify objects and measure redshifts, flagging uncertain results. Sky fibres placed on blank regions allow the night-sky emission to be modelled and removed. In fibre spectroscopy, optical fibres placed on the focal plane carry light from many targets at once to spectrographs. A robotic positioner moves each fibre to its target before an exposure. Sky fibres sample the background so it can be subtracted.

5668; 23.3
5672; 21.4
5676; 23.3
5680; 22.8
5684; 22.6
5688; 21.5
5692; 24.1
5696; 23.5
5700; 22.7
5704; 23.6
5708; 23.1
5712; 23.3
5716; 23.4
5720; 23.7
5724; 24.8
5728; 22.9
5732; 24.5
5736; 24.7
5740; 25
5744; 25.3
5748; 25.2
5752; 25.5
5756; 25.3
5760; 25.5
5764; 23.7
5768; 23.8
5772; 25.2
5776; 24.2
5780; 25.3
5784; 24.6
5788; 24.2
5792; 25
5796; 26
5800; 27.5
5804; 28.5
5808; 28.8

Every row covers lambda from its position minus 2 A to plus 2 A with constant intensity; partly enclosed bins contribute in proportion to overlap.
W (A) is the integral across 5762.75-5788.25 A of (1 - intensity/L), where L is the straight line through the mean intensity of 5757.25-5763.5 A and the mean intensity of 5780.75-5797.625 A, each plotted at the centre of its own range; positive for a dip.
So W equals 0.5 A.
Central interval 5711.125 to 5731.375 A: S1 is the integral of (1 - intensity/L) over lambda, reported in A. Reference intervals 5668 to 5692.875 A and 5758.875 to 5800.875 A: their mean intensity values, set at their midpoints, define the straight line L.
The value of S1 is -0.1 A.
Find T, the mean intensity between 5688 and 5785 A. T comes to 24.2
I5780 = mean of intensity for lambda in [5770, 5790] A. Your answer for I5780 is 24.7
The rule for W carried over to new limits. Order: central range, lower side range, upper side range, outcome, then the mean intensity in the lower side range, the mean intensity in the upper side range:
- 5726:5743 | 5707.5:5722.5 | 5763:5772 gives -0.47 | 23.4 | 24.1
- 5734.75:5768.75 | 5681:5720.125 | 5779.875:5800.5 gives -0.81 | 23.1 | 25.3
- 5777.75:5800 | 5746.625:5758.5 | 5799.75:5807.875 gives 1.79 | 25.3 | 28.3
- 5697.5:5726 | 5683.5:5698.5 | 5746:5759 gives 0.29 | 22.9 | 25.3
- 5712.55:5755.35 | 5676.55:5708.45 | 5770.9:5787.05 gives -1.14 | 23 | 24.8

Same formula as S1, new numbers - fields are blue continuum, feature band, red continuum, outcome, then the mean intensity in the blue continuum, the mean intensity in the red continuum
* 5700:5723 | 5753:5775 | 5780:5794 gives -0.37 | 23.4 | 24.7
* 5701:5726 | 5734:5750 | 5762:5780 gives -0.72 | 23.6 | 24.3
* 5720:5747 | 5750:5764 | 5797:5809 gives 0.28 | 24.5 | 28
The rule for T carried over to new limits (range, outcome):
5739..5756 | 25.3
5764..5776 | 24.3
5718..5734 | 24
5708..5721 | 23.4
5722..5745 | 24.5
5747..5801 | 25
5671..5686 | 22.6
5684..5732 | 23.3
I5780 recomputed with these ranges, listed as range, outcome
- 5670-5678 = 22.4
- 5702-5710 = 23.4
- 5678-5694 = 22.8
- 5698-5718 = 23.2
